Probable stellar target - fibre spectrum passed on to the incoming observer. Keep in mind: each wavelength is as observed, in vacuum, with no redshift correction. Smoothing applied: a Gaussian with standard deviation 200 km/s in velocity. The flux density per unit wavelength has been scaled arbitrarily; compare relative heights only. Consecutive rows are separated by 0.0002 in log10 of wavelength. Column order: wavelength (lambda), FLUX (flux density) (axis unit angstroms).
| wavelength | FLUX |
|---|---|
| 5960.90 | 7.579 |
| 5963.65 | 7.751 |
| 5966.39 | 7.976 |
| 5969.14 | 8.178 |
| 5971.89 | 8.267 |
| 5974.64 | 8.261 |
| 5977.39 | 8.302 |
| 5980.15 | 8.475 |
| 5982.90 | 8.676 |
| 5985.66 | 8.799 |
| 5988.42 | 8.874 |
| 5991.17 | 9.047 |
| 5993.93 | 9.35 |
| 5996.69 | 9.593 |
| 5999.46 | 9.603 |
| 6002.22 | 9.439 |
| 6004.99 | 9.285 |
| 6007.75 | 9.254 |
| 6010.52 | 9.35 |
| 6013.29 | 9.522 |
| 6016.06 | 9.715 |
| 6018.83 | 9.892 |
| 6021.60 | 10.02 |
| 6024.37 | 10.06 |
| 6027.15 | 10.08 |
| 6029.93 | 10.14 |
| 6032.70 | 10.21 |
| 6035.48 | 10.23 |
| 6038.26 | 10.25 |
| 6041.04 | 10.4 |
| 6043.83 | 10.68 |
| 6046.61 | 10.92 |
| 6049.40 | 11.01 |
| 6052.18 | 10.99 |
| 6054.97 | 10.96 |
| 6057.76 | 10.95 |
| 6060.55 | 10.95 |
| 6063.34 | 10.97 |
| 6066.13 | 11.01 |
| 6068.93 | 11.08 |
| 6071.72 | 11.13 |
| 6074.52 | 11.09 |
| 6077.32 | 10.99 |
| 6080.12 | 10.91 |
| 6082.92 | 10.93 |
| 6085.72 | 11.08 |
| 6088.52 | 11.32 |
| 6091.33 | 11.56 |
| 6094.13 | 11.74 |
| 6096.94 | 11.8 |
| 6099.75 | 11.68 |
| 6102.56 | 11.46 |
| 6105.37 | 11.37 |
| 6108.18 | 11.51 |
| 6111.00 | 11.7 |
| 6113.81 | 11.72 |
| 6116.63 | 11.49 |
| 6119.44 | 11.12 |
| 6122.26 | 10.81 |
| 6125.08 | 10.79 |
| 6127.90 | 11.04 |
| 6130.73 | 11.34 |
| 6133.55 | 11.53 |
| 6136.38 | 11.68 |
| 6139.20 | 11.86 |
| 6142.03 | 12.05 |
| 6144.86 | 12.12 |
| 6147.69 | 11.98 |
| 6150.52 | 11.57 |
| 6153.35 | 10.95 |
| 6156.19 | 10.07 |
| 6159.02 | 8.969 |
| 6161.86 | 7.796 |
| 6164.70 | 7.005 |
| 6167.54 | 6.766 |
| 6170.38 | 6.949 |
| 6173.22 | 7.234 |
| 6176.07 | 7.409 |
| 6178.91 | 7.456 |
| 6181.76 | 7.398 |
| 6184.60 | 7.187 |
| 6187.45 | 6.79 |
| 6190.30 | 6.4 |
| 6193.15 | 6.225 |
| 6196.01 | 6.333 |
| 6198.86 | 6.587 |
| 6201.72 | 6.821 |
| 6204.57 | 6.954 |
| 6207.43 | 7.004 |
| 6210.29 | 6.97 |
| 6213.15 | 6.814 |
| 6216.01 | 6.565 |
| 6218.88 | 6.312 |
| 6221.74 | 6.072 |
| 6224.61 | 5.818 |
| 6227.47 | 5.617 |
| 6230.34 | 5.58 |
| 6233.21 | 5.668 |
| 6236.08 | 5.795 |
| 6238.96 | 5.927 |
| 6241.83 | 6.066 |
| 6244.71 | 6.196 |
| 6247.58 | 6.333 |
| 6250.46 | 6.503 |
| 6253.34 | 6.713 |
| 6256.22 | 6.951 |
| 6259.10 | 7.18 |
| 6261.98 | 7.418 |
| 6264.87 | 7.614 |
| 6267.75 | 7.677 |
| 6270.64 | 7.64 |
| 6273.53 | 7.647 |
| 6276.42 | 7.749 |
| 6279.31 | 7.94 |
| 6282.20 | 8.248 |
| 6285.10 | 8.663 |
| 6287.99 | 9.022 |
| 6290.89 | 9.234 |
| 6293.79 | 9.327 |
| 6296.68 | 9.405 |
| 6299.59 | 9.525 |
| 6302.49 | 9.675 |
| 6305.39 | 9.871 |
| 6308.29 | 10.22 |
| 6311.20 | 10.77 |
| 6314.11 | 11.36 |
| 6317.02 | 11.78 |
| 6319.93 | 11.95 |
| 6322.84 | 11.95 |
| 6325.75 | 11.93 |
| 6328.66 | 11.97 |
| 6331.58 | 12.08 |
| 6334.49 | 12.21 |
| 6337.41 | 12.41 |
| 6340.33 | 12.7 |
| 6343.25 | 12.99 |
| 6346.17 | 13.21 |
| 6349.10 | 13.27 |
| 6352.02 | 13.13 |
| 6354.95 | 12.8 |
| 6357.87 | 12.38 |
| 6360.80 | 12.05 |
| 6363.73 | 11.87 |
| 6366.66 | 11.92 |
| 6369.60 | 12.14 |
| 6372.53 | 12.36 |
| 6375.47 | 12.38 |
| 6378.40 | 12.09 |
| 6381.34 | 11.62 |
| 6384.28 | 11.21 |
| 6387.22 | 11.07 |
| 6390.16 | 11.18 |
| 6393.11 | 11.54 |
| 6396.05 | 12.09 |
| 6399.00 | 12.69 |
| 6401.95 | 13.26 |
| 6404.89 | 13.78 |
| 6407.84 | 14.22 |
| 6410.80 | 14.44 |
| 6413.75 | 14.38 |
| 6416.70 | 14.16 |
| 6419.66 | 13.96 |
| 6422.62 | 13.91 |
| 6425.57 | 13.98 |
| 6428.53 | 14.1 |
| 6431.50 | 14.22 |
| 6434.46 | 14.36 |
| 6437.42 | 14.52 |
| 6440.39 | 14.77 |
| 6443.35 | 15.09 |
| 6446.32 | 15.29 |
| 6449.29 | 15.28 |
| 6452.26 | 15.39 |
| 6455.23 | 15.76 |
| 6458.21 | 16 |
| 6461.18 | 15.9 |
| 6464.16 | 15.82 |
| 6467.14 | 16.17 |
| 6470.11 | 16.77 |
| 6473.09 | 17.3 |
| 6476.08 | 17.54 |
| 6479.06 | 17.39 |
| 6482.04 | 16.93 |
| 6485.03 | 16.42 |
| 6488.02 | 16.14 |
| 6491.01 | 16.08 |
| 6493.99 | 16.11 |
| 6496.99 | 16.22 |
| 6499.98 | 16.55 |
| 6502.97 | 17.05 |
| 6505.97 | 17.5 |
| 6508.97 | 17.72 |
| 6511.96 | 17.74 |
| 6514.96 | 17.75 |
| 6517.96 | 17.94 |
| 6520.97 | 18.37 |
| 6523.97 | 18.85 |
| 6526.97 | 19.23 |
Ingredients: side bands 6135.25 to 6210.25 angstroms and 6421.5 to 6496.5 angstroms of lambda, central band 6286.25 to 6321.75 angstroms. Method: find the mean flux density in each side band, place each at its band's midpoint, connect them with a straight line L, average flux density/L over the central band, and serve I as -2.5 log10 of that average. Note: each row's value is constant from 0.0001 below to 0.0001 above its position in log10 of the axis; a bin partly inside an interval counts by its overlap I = 0.16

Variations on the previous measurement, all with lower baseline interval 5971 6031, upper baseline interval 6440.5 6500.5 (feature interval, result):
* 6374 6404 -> 0.24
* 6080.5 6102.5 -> -0.08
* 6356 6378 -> 0.20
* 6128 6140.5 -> -0.03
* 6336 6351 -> 0.11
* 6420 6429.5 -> 0.11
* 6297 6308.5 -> 0.37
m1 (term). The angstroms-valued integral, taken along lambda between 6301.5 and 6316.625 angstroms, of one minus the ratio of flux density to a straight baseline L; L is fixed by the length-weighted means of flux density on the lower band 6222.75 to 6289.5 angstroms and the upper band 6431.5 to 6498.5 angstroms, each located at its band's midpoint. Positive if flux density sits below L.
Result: -2.1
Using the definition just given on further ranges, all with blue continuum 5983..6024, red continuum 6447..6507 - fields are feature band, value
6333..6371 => 5.22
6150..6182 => 9.62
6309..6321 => 2.25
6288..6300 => 3.83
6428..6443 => 1.25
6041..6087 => -2.97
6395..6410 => 1.96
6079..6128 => -2.12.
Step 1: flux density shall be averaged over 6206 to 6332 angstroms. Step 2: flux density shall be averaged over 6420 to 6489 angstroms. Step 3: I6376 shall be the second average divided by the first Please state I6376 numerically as 1.91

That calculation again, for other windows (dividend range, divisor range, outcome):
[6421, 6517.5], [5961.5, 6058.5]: 1.68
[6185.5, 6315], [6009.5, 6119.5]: 0.69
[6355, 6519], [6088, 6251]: 1.68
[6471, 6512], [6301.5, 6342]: 1.46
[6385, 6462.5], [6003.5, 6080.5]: 1.35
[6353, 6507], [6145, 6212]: 1.83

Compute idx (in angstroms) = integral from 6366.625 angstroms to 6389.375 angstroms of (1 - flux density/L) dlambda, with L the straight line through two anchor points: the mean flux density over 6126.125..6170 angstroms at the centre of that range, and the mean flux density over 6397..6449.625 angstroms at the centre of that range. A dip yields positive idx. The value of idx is 2.9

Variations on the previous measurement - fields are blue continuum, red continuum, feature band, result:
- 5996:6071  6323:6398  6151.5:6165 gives 2.19 angstroms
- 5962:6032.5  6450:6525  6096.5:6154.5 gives -1.88 angstroms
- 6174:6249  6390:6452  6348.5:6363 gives -1.29 angstroms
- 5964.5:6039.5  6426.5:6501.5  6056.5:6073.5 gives -1.41 angstroms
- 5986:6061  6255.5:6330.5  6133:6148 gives -3.32 angstroms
